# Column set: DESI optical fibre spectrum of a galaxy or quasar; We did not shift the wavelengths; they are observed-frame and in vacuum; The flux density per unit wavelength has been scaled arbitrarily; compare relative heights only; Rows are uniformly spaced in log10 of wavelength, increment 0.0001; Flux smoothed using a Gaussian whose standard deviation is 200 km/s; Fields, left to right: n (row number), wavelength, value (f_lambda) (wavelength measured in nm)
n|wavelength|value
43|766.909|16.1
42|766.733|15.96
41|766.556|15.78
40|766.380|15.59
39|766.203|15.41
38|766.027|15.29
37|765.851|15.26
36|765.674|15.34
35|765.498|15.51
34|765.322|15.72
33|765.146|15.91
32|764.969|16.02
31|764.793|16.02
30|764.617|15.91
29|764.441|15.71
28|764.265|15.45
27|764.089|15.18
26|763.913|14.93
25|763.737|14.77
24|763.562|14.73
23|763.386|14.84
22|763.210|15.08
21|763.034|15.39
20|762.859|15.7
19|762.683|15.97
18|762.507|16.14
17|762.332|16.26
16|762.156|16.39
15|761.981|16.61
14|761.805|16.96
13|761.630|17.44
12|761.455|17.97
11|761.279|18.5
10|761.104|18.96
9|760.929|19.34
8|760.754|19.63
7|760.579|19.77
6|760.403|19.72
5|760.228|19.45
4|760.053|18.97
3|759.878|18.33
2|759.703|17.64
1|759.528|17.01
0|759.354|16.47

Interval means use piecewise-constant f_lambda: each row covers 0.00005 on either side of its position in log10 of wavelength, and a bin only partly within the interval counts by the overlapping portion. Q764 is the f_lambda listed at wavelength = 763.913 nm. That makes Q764 14.93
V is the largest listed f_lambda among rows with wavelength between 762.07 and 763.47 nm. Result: 16.39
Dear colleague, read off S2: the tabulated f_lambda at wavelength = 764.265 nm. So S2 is 15.45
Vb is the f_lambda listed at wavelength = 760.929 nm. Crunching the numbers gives 19.34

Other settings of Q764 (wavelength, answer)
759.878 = 18.33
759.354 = 16.47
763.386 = 14.84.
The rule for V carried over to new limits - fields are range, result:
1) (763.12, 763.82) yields 15.08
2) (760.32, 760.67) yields 19.77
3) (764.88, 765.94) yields 16.02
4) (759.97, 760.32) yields 19.45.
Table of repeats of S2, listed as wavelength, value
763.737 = 14.77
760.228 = 19.45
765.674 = 15.34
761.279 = 18.5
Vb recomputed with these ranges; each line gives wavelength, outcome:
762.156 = 16.39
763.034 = 15.39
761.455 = 17.97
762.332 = 16.26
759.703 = 17.64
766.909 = 16.1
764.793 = 16.02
